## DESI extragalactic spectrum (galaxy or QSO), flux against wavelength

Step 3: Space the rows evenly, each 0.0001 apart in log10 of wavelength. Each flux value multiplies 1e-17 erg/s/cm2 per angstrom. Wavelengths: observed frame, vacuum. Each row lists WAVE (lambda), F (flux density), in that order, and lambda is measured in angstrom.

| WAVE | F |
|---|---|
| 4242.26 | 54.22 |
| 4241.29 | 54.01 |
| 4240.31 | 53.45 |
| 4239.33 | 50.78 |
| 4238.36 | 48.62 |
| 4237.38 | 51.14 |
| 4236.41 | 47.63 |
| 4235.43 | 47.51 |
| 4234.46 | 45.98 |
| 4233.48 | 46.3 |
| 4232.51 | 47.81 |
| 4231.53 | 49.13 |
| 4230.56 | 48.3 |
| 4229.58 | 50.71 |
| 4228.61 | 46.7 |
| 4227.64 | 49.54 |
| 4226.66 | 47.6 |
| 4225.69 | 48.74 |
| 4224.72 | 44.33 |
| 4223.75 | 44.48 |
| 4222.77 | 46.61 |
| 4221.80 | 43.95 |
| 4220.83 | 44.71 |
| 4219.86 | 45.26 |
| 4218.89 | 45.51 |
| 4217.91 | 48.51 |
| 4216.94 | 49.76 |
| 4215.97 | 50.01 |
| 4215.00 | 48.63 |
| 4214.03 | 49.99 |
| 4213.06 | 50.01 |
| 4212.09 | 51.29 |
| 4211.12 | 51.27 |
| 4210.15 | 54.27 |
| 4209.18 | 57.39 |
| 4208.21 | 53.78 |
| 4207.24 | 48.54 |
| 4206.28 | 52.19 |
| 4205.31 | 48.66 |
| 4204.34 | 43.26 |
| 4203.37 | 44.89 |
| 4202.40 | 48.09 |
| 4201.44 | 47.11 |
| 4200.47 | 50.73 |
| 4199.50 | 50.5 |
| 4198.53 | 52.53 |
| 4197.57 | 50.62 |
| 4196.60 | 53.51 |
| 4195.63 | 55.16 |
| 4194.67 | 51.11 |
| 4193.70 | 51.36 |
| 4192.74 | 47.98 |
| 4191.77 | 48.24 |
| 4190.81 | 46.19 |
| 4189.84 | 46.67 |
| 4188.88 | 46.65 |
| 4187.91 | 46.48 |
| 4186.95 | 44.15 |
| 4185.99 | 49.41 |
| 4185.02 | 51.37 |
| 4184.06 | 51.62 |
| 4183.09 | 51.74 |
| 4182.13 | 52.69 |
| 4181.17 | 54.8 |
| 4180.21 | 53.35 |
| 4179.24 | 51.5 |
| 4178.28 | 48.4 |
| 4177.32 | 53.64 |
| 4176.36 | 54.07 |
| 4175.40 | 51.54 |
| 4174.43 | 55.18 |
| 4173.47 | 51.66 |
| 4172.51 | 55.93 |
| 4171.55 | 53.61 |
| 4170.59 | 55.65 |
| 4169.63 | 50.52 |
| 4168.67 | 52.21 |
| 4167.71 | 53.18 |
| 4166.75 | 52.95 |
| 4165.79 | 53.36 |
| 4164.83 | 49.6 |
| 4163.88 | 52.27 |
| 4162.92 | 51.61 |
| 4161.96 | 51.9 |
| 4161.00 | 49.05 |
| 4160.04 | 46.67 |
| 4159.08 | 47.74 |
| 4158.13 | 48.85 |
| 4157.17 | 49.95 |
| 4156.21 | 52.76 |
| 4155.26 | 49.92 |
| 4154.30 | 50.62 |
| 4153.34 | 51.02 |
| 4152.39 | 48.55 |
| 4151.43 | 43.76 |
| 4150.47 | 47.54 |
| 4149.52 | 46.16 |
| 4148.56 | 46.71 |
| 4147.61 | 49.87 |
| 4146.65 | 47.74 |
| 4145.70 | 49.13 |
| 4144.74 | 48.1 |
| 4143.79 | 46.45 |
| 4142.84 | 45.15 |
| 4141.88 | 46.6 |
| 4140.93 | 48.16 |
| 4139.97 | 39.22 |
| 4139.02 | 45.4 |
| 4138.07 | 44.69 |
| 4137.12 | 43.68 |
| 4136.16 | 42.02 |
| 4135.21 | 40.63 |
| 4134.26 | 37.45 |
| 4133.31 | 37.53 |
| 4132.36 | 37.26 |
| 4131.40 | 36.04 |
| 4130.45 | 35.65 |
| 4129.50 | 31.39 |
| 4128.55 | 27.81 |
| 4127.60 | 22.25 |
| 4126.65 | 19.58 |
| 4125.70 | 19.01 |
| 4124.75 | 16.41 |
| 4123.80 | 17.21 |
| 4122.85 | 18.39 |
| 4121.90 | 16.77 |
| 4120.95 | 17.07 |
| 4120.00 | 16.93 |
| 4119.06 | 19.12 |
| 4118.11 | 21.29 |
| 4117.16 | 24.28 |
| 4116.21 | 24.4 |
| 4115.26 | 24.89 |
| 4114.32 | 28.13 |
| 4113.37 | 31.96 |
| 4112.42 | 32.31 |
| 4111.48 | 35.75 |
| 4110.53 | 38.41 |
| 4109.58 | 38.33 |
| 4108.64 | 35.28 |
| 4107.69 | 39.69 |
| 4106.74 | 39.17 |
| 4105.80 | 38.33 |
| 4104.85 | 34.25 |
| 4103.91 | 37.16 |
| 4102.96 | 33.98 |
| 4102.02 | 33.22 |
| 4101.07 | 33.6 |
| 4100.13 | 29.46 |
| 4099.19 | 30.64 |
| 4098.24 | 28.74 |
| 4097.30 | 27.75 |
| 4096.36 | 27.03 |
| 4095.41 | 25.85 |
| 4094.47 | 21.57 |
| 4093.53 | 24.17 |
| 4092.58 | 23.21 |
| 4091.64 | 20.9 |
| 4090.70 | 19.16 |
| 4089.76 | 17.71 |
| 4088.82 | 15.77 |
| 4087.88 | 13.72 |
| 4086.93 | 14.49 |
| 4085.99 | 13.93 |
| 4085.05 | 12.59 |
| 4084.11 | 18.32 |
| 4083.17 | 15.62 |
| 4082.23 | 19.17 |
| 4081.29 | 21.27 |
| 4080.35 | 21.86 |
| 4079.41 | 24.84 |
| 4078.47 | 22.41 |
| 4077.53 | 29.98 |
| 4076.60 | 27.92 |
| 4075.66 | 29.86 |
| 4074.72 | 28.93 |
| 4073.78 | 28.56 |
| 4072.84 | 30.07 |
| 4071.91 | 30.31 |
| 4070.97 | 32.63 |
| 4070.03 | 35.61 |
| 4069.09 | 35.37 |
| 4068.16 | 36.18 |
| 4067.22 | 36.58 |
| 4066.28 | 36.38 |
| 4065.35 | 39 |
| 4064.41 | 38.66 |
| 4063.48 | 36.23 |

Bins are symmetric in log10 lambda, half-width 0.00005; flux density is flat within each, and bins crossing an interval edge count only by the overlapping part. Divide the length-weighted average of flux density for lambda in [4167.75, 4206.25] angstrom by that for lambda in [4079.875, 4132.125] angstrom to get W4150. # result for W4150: 2.0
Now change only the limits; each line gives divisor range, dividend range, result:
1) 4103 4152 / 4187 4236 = 1.40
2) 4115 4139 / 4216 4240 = 1.70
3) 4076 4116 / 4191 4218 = 1.88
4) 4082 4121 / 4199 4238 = 1.85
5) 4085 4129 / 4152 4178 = 2.01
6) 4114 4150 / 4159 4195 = 1.51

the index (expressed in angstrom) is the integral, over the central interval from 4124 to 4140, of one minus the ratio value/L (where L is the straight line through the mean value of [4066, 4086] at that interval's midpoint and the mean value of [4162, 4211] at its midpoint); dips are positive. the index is 2.4 angstrom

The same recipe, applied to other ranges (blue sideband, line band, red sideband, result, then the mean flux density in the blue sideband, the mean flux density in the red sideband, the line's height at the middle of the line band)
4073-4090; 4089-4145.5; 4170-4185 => 2.9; 21.1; 53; 33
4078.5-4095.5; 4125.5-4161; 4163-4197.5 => -3.6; 19.1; 51.4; 38.5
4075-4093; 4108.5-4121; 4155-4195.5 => 1.0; 20.2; 50.9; 30.6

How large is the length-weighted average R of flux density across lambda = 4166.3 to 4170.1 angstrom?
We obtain 52.2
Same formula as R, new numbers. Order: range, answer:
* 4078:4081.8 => 22.5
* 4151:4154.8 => 48.5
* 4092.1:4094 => 23.6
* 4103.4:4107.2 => 37.2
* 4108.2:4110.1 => 36.9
